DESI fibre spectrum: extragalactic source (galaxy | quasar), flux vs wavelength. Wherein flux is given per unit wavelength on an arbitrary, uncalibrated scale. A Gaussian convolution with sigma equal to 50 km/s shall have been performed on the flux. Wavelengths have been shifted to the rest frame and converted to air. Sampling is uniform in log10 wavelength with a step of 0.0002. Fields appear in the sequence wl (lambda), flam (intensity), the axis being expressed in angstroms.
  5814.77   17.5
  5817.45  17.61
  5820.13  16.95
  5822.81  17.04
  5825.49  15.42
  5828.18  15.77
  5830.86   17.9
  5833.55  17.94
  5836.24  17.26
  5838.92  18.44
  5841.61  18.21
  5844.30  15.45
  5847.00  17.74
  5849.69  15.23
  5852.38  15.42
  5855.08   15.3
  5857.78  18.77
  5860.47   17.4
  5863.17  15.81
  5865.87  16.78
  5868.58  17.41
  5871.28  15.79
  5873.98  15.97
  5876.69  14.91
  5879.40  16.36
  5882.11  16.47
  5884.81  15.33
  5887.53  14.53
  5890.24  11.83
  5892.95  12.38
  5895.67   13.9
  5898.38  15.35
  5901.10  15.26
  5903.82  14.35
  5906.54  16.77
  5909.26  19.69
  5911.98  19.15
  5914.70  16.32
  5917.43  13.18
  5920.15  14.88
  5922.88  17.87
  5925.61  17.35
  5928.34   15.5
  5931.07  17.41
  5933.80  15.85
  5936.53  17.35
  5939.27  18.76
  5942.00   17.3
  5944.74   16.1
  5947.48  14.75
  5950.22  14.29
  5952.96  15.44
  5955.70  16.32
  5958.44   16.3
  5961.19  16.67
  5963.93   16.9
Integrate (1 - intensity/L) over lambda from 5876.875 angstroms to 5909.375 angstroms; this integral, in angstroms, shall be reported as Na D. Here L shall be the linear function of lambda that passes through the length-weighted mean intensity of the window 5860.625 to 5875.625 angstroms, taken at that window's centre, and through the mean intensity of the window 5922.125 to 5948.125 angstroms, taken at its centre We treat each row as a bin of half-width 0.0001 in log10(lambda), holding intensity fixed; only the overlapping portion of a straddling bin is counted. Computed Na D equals 3.1 angstroms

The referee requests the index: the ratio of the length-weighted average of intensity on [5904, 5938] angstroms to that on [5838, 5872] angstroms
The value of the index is 1.00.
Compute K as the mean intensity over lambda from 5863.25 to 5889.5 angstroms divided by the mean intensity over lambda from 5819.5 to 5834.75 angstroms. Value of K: 0.94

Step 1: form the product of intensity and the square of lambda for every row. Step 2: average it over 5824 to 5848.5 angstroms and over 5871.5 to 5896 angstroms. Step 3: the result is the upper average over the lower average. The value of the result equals 0.87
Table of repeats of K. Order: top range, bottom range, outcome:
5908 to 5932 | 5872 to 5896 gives 1.14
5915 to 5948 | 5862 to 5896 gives 1.08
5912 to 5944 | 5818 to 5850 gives 0.98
